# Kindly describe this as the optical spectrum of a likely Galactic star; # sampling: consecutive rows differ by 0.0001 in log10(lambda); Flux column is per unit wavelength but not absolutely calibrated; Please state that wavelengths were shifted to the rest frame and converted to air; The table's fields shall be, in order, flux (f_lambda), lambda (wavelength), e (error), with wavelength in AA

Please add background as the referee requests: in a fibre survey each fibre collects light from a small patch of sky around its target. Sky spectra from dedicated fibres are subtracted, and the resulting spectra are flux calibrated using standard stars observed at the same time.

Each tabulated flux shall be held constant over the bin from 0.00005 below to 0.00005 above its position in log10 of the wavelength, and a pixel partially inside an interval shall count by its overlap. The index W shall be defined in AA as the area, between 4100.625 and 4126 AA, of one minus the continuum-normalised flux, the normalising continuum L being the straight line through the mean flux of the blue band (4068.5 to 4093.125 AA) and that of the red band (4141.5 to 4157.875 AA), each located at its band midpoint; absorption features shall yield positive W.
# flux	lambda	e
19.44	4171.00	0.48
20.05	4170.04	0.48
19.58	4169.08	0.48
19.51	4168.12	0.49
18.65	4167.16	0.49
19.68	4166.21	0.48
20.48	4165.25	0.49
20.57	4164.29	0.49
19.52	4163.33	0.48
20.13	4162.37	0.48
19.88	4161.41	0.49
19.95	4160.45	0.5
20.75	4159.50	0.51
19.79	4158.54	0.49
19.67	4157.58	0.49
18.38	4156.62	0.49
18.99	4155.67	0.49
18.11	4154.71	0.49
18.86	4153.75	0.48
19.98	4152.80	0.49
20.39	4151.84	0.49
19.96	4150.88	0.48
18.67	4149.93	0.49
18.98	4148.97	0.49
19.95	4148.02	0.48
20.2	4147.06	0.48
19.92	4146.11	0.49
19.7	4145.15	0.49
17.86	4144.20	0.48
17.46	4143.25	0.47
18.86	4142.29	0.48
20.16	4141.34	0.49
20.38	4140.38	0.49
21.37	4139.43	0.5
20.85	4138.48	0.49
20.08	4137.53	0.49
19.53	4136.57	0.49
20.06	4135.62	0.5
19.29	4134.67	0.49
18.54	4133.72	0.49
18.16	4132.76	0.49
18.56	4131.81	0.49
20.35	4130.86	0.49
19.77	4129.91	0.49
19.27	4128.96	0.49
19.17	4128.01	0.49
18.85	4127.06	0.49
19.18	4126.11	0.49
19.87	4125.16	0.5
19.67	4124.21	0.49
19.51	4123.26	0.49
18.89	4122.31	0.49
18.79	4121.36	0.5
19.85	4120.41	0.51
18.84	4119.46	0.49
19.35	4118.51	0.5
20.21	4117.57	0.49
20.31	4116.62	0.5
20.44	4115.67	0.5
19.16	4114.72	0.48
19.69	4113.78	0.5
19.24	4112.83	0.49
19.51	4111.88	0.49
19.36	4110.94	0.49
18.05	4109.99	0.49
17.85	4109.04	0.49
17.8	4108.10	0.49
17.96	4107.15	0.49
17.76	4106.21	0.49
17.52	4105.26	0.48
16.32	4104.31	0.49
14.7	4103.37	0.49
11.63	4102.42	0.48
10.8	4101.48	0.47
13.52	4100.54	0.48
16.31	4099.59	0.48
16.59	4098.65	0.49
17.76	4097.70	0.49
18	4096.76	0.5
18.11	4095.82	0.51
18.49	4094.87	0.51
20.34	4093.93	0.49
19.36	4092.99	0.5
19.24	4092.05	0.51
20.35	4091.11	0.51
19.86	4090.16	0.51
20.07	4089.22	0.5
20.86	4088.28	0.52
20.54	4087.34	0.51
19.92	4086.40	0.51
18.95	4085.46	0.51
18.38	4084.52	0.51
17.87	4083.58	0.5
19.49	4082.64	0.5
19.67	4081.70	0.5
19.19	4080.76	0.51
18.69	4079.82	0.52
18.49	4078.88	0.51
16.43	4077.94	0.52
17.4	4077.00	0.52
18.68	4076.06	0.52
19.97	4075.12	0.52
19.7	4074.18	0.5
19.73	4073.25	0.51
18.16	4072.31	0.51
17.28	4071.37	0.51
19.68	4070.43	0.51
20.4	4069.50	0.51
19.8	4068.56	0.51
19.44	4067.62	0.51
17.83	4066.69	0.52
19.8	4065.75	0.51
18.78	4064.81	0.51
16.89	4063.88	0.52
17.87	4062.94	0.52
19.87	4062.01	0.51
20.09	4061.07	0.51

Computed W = 1.38 AA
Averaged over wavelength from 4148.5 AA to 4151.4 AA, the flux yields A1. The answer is 19.2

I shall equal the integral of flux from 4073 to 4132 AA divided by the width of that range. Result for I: 18.6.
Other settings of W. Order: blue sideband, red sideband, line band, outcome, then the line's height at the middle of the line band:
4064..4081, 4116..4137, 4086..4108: 1.6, 19.1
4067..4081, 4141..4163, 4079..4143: 1.2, 19.1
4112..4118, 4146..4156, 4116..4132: 0.2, 19.7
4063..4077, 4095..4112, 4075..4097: -1.6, 17.8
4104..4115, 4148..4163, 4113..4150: -1.1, 18.9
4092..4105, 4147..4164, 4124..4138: -0.9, 18.2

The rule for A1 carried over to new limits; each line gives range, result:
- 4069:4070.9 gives 20.1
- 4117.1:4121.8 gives 19.4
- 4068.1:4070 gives 20.1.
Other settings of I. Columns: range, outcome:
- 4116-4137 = 19.4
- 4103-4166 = 19.3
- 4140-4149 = 19.4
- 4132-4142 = 19.8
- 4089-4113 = 17.5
